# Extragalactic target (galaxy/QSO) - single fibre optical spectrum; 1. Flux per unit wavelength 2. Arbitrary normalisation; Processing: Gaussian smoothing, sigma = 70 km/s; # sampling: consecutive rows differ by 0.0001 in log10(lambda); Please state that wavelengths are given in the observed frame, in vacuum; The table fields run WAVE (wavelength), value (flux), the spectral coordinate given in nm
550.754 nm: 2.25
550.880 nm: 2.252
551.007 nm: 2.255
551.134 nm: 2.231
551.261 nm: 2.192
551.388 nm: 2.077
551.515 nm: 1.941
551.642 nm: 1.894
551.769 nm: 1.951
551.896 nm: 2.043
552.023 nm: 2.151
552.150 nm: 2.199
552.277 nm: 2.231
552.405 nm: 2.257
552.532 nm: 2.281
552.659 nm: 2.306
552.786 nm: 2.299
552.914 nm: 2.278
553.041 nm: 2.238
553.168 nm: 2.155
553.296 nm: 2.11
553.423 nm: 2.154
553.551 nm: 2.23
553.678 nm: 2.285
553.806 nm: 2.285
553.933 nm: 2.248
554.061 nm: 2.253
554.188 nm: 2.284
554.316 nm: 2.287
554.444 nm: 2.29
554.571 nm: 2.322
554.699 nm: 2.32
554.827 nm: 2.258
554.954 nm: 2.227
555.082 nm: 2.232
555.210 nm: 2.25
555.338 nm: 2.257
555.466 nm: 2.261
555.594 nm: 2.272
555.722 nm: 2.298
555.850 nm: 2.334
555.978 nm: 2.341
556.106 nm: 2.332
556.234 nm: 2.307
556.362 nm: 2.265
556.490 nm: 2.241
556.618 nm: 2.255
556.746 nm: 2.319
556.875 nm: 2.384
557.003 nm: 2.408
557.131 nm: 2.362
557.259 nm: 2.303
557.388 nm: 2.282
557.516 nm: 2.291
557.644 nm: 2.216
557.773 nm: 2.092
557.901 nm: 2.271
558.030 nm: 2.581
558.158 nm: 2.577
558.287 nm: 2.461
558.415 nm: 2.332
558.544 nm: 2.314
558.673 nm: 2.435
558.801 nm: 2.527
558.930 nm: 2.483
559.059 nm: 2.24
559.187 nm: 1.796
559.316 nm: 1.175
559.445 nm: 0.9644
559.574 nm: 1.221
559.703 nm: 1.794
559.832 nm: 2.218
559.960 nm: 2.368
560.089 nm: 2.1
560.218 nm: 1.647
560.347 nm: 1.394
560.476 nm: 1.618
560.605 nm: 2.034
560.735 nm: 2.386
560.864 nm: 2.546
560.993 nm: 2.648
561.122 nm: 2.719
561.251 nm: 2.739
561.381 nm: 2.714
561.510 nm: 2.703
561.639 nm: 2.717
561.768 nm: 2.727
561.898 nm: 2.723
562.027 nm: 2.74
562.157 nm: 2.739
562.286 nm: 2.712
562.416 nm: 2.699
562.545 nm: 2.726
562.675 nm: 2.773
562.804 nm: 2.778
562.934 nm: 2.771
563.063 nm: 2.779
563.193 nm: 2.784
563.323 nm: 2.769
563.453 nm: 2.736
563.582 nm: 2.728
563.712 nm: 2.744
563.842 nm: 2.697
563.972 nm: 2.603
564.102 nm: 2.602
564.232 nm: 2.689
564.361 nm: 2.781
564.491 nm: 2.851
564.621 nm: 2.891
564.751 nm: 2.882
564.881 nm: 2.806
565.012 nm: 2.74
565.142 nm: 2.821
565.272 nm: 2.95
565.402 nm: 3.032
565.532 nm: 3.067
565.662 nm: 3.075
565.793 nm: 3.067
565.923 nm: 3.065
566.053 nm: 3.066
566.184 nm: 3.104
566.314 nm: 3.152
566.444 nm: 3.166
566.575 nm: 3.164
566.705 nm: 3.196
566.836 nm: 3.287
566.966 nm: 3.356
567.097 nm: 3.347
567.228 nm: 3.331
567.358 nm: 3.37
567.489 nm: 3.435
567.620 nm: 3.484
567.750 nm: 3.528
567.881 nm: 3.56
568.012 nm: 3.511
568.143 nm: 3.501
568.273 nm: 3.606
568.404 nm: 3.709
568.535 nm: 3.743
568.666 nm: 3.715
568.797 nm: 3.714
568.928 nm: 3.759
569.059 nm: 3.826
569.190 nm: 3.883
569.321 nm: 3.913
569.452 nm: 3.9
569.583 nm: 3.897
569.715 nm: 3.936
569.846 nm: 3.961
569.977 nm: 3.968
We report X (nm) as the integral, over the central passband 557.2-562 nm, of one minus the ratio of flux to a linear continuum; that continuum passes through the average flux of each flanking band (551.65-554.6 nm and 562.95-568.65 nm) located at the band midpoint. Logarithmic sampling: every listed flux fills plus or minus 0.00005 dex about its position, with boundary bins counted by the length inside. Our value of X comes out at 0.78 nm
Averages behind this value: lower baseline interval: 2.22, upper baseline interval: 3.09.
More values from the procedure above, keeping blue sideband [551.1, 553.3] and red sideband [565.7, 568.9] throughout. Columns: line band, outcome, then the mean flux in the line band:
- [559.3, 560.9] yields 0.567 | 1.81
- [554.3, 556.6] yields 0.131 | 2.28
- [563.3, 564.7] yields 0.171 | 2.74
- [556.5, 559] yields 0.238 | 2.36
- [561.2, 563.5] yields 0.186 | 2.74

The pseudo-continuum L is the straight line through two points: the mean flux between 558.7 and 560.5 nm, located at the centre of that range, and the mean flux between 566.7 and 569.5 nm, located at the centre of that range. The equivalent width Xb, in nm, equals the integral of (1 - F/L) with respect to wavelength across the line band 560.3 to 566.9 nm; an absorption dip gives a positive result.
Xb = -0.32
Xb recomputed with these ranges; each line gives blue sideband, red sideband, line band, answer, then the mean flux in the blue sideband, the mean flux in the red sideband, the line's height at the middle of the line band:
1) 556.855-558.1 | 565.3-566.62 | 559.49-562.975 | 0.361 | 2.32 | 3.09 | 2.66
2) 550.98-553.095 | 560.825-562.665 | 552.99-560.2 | 0.591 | 2.16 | 2.71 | 2.42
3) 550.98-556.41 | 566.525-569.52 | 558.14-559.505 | 0.298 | 2.22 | 3.56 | 2.7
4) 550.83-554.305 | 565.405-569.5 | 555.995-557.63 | 0.150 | 2.19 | 3.43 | 2.54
